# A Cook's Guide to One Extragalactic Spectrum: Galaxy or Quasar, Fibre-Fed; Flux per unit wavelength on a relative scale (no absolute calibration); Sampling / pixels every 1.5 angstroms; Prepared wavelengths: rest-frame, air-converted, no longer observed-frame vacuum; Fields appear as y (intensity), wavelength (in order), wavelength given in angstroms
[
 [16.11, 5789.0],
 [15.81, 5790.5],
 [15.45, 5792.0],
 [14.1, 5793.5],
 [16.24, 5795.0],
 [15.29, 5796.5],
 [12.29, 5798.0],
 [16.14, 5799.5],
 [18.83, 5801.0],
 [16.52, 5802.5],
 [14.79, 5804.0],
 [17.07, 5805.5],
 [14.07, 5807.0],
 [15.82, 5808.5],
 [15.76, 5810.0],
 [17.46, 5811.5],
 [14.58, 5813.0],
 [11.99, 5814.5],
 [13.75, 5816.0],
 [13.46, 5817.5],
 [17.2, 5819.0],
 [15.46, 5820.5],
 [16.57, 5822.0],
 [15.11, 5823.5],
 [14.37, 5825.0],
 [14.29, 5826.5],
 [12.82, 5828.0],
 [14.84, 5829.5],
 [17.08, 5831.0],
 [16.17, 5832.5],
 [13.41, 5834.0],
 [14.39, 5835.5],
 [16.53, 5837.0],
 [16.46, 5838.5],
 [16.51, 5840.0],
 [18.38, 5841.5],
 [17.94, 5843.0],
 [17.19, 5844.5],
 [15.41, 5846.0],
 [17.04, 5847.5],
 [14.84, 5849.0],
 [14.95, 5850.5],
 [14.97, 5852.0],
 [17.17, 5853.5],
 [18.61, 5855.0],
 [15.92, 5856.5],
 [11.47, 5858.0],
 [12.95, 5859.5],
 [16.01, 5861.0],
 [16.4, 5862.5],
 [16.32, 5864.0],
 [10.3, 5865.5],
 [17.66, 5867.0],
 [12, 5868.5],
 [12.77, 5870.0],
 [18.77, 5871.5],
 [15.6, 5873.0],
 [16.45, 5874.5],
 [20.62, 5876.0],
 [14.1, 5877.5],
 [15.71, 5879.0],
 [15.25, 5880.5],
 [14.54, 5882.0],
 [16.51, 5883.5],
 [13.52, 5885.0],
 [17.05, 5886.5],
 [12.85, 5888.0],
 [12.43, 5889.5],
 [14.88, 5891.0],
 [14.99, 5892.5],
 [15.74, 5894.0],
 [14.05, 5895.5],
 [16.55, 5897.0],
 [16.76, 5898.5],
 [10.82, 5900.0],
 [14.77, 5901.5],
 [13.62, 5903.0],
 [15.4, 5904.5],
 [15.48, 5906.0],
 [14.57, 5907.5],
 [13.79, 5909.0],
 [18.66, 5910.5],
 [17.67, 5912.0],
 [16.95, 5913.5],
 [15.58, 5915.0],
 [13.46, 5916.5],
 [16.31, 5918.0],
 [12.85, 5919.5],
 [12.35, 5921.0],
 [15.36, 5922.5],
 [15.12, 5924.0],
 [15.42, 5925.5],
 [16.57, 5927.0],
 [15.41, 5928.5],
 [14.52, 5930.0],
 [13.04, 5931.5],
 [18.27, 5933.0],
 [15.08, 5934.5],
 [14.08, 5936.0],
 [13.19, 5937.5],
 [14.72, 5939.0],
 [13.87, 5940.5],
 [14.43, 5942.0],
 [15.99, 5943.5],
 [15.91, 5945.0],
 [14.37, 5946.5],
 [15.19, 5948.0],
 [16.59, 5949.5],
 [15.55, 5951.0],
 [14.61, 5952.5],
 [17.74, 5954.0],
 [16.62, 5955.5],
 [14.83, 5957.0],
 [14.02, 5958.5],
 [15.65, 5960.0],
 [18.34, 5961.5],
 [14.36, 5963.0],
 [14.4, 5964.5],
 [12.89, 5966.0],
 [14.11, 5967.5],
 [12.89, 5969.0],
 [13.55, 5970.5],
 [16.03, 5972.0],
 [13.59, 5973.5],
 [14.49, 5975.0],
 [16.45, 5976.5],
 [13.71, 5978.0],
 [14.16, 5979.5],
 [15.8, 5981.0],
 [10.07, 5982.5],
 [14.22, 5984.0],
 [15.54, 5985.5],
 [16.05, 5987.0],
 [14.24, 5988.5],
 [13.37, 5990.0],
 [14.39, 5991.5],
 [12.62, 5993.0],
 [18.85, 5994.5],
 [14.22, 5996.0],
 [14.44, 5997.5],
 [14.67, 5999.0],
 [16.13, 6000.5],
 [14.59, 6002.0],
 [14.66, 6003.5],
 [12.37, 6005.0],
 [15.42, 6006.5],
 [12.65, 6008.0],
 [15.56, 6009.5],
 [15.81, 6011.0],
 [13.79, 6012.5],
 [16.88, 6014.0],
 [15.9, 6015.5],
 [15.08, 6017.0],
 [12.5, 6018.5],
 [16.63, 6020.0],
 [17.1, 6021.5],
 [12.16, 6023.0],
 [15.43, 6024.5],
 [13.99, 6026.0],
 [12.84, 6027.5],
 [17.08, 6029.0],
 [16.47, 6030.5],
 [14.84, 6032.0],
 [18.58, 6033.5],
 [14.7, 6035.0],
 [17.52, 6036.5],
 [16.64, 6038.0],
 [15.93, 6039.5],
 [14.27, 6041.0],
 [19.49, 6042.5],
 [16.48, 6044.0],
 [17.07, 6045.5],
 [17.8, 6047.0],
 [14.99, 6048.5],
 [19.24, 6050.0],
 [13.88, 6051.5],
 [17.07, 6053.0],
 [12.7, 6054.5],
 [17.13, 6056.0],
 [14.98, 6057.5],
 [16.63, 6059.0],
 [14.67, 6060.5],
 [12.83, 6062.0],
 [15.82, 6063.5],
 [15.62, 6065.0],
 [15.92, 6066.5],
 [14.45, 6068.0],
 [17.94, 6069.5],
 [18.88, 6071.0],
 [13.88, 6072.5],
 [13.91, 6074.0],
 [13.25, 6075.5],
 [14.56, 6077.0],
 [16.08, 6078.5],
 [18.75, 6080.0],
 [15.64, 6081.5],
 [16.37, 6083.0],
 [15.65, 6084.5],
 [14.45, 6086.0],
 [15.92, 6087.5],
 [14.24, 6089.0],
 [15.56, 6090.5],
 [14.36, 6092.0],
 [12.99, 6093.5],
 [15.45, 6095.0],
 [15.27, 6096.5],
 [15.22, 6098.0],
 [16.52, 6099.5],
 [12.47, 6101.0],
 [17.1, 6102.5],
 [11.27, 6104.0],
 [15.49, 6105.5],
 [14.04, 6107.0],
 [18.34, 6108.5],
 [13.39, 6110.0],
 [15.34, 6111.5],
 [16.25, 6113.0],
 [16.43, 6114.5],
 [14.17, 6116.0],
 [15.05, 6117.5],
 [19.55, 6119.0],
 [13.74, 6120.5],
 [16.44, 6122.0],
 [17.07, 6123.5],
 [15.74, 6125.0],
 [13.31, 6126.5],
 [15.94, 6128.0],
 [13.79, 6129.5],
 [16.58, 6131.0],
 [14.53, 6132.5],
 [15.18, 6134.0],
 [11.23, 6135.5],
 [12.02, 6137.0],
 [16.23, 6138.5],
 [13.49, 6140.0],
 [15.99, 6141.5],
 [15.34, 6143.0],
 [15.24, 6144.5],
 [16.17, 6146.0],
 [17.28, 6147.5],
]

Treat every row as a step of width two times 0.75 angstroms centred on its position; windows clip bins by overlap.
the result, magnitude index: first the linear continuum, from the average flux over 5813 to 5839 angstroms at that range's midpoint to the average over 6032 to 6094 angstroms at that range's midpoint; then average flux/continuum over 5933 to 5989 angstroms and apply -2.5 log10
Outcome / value 0.040 mag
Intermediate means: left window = 14.9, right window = 15.8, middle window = 14.8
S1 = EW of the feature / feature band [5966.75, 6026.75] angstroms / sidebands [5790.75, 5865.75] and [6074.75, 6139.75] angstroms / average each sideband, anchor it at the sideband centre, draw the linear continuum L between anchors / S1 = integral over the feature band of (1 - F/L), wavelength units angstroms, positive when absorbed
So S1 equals 2.6 angstroms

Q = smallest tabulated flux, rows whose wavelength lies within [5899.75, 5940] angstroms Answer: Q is 10.82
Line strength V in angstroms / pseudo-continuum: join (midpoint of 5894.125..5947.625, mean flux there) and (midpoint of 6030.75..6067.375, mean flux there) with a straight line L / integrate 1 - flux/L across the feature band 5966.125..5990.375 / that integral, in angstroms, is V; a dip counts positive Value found 1.9 angstroms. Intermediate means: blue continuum 15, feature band 14.2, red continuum 16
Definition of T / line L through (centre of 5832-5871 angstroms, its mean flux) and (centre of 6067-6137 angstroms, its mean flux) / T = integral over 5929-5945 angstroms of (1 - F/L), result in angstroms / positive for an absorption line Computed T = 0.6 angstroms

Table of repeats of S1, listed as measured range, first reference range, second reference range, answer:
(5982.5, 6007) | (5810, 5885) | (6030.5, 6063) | 2.0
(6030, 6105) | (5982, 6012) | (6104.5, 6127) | -2.3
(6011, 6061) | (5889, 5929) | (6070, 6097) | -1.8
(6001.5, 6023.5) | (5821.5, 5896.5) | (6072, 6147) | 0.7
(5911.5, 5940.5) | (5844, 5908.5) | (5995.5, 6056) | 0.5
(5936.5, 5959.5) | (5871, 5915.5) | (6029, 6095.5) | 0.6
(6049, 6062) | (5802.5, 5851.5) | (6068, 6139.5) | -0.3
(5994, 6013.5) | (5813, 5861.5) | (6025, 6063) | 1.2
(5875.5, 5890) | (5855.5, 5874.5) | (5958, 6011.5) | -0.4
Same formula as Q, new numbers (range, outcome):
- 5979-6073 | 10.07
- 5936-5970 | 12.89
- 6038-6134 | 11.27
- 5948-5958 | 14.61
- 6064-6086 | 13.25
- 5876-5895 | 12.43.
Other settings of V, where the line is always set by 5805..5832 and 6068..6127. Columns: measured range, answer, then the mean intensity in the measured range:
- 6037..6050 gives -1.2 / 16.8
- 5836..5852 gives -1.4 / 16.4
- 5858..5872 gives 0.5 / 14.5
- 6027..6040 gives -0.7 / 16.1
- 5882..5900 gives 0.4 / 14.8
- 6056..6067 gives 0.0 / 15.3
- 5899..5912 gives 0.3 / 14.9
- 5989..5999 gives 0.4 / 14.6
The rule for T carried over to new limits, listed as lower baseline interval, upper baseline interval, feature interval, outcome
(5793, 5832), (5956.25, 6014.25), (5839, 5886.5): -2.0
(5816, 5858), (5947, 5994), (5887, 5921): 0.8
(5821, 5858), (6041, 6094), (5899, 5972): 3.5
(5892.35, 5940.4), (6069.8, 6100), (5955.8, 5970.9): 0.5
